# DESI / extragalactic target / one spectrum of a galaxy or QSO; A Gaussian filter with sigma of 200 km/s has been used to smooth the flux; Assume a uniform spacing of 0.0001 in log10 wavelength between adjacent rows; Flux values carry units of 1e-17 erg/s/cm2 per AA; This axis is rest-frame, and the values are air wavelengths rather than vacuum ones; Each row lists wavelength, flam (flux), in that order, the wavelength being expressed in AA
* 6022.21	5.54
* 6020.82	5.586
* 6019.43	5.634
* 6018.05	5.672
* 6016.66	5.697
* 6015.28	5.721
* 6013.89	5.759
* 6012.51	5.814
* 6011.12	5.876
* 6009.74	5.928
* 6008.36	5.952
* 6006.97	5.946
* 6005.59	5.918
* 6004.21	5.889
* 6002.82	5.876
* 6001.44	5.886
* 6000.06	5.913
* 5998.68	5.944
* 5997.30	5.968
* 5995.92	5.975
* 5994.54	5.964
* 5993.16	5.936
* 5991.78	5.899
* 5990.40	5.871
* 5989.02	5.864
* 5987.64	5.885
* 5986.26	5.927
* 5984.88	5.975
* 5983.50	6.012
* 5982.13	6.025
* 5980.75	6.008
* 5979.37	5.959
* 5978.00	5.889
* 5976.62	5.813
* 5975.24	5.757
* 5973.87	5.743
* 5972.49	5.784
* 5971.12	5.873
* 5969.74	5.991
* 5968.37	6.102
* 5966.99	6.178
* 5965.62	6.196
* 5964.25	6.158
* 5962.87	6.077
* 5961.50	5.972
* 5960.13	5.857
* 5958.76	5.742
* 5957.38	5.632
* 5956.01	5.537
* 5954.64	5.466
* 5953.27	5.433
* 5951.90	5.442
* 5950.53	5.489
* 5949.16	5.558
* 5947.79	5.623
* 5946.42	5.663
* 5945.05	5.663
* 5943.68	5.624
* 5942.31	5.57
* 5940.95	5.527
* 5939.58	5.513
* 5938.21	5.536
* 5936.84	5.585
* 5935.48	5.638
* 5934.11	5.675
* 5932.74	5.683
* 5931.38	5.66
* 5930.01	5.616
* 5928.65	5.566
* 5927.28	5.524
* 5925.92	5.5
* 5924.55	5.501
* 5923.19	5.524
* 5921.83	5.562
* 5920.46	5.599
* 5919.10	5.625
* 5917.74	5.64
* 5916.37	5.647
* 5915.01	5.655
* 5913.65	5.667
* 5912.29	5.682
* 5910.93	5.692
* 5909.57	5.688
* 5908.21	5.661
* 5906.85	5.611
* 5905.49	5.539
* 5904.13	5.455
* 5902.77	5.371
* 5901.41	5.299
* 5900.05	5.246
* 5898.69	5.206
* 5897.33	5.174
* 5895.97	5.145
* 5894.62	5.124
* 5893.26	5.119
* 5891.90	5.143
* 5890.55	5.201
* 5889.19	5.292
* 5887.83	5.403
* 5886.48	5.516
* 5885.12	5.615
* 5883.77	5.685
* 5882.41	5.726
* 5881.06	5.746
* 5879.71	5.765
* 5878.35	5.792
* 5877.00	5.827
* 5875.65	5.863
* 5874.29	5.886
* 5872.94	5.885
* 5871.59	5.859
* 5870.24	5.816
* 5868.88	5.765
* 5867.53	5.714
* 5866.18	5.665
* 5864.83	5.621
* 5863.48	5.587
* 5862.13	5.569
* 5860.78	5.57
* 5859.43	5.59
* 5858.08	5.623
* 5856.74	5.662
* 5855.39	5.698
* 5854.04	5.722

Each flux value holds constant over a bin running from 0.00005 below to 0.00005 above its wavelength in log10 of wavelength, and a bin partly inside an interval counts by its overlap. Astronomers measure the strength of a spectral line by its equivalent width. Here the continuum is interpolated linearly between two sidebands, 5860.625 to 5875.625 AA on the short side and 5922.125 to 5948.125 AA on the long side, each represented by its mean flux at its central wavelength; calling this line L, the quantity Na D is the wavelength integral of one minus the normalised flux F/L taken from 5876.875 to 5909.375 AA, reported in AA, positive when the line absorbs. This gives 1.4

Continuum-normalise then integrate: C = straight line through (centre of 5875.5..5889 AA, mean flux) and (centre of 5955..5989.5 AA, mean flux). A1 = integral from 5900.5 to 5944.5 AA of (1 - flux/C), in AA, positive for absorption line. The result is 1.5 AA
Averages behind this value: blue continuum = 5.67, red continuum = 5.91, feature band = 5.58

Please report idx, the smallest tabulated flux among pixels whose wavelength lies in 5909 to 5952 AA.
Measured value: 5.442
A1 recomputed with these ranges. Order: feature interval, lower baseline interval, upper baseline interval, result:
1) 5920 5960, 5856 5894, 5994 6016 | 1.3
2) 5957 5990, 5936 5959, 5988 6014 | -1.2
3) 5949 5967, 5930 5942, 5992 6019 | -0.2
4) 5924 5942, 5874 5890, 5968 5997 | 0.7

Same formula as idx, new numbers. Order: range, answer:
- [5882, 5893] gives 5.143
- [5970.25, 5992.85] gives 5.743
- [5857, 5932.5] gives 5.119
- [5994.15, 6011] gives 5.876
